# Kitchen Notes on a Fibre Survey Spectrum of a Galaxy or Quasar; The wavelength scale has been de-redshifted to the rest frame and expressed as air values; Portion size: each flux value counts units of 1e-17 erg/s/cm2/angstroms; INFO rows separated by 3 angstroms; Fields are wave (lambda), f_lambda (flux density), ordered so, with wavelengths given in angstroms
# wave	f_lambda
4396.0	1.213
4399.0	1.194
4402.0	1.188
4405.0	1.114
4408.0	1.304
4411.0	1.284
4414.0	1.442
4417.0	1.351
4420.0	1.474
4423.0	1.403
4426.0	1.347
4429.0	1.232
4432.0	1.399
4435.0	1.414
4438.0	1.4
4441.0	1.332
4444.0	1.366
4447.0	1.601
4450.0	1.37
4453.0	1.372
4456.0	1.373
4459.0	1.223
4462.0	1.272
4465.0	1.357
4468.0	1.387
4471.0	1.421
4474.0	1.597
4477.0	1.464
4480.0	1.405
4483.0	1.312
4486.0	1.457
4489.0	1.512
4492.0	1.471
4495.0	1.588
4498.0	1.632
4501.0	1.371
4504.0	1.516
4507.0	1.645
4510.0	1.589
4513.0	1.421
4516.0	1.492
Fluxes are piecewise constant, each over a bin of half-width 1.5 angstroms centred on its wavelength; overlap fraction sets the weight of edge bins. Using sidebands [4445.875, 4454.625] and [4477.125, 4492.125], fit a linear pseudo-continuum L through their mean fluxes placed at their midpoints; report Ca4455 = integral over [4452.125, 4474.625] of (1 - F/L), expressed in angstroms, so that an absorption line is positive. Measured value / 1.1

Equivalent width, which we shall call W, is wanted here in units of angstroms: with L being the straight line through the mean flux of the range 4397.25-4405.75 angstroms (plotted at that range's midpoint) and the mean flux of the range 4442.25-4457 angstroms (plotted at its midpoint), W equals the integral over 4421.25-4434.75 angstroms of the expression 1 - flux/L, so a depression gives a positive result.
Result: -0.5 angstroms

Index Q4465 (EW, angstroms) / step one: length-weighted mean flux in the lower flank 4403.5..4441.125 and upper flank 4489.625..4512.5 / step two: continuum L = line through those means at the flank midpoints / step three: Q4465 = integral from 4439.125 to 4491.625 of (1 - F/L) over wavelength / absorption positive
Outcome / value 1.74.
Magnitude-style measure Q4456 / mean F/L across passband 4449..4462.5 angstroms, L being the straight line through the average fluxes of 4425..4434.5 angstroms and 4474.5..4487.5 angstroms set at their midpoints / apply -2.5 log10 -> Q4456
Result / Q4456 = 0.04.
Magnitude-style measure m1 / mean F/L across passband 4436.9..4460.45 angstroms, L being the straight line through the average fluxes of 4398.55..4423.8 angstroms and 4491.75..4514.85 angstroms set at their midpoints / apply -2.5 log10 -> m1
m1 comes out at 0.015 mag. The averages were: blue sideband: 1.31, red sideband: 1.53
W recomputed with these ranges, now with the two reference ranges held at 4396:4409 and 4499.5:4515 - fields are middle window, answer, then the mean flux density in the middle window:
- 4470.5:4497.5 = -0.7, 1.48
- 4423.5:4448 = -1.6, 1.38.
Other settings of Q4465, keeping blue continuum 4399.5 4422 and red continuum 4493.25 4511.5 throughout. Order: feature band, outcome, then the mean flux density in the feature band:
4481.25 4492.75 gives 0.6 angstroms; 1.44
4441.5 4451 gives -0.2 angstroms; 1.44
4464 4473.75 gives 0.3 angstroms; 1.42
